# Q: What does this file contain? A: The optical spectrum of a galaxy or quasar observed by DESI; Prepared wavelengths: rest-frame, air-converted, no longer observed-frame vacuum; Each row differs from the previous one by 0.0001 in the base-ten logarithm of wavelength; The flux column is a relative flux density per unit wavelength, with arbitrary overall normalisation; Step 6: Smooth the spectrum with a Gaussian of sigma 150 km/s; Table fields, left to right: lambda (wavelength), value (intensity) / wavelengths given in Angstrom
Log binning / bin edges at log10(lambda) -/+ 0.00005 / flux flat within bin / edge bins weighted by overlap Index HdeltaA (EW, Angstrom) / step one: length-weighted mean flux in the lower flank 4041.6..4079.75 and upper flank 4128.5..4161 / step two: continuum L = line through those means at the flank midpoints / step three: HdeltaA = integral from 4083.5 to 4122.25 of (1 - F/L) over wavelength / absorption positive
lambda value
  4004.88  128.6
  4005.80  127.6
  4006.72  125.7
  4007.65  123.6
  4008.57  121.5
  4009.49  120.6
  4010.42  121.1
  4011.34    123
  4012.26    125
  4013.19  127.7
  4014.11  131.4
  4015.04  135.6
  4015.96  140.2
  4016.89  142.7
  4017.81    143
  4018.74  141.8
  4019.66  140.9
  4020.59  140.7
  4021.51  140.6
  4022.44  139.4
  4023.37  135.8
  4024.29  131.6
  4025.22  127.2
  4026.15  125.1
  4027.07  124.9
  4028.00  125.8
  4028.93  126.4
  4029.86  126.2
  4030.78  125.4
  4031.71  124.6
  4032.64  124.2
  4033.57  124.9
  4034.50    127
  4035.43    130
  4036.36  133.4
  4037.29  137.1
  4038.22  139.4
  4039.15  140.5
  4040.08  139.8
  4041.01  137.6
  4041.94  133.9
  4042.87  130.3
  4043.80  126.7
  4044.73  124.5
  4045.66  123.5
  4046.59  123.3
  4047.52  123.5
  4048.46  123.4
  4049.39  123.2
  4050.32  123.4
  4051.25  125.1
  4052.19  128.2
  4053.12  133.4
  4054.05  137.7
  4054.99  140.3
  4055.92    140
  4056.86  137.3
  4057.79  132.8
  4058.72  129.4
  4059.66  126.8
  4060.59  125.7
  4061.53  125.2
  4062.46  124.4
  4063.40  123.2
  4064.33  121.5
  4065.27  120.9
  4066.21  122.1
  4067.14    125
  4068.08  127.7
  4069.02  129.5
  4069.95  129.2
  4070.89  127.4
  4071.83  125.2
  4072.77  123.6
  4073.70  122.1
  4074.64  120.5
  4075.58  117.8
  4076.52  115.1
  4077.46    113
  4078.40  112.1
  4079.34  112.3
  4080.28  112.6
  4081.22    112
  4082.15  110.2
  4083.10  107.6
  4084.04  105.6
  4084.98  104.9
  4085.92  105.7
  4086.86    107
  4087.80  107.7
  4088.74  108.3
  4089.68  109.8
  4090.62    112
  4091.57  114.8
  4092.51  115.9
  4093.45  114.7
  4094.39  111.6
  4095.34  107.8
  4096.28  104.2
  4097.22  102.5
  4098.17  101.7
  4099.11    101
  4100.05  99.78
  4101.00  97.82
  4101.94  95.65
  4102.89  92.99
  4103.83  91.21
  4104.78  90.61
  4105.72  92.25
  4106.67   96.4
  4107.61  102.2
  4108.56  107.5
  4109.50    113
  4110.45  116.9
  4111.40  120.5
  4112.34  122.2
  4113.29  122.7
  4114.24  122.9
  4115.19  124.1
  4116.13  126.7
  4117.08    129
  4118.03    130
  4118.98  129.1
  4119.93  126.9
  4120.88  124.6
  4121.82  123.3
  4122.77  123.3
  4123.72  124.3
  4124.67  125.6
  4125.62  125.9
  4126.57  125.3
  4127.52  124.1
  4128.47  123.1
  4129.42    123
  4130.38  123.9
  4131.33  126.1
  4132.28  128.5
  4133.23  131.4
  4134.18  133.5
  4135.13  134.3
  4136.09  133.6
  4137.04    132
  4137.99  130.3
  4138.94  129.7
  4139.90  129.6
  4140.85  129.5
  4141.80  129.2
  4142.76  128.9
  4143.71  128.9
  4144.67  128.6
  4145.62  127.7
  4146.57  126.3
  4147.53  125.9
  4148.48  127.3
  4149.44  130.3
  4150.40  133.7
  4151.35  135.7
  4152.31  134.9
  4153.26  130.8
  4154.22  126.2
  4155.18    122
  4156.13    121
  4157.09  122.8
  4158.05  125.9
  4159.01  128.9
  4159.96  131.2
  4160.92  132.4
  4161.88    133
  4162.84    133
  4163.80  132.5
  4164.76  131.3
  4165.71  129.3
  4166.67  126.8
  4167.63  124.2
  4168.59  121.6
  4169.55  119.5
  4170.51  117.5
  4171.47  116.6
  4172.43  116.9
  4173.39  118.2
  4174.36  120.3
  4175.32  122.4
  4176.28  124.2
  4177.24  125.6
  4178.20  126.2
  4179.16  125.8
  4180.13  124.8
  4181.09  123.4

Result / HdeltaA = 5.1 Angstrom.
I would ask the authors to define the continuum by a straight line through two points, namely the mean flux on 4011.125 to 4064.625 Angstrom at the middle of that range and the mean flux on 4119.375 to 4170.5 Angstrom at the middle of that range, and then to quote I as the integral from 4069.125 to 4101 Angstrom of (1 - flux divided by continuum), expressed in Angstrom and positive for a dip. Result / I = 4.33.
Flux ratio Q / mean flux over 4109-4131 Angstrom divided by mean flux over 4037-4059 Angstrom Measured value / 0.94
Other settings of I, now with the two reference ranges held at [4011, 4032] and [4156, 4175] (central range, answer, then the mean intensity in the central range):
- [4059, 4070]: 0.45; 125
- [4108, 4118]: 0.55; 121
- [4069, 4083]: 1.25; 118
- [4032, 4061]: 0.16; 131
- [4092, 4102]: 1.82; 105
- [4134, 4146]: -0.37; 130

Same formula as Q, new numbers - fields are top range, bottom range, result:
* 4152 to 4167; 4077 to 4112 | 1.21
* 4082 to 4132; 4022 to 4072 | 0.88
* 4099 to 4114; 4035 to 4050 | 0.80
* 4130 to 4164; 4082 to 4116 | 1.20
